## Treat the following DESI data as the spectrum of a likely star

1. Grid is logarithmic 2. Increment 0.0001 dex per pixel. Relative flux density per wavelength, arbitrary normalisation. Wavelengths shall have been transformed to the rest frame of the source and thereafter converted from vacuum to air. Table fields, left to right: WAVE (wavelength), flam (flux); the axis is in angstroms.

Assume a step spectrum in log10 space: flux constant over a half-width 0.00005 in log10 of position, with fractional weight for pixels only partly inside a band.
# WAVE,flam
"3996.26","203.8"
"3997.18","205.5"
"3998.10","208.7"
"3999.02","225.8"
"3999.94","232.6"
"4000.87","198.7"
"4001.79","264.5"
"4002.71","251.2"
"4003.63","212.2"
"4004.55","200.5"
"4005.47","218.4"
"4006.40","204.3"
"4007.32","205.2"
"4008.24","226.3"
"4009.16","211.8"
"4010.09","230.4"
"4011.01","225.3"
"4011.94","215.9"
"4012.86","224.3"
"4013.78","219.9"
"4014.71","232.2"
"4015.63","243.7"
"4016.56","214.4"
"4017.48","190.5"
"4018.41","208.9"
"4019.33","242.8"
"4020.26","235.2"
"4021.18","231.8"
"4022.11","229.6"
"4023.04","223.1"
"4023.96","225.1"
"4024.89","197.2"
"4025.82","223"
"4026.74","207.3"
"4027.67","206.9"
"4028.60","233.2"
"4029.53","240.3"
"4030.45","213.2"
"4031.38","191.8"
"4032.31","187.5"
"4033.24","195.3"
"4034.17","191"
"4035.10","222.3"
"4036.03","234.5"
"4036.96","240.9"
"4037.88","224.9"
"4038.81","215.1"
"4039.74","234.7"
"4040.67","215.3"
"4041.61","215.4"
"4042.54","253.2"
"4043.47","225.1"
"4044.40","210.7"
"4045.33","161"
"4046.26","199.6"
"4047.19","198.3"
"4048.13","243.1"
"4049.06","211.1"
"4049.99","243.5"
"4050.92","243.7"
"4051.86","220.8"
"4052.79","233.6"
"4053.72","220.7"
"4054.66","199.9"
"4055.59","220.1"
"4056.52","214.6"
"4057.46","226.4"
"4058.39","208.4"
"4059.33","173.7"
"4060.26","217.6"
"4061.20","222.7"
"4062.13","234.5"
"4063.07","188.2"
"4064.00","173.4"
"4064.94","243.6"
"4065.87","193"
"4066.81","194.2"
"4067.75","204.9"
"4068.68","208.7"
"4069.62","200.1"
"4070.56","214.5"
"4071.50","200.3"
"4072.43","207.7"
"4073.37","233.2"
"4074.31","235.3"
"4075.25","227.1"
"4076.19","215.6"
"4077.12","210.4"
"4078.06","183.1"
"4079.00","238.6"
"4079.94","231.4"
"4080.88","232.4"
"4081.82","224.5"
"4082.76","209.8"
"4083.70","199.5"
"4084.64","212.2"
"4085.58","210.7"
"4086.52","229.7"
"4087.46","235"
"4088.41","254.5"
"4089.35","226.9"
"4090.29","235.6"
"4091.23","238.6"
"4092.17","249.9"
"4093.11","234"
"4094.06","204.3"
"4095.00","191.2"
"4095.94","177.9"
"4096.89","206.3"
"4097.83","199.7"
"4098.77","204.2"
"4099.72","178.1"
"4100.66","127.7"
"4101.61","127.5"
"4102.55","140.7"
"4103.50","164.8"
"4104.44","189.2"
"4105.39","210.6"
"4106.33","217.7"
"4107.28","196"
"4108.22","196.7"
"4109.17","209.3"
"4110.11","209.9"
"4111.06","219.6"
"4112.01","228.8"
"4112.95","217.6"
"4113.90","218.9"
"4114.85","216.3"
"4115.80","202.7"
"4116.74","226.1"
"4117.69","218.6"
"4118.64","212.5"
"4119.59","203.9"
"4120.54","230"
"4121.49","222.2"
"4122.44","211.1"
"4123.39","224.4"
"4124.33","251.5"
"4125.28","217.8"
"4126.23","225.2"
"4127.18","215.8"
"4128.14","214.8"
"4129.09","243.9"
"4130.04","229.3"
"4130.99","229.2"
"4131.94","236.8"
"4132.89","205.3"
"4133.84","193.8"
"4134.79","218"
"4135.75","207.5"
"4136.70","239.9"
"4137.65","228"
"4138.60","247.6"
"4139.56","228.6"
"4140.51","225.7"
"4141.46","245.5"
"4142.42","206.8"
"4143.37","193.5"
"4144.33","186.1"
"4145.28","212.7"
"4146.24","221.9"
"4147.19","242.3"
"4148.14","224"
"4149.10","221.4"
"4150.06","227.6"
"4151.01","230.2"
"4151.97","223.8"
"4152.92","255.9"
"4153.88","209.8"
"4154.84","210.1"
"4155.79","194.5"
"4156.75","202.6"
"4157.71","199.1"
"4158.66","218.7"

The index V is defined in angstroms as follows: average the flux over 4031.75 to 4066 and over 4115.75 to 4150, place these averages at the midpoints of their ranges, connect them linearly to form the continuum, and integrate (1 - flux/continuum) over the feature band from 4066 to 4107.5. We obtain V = 2.0 angstroms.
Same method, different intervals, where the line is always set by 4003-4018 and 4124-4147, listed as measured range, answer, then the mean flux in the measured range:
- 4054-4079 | 1.0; 210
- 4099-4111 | 2.1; 182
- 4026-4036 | 0.4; 210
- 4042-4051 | 0.0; 218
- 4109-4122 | 0.2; 217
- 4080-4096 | -0.2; 223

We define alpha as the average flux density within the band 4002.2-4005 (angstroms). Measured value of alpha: 223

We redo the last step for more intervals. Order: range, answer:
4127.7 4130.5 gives 230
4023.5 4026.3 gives 215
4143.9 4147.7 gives 217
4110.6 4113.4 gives 222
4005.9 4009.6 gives 212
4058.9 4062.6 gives 213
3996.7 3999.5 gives 214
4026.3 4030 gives 222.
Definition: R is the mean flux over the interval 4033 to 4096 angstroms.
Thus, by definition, 217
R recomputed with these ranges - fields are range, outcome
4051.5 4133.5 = 212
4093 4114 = 193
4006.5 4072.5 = 216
